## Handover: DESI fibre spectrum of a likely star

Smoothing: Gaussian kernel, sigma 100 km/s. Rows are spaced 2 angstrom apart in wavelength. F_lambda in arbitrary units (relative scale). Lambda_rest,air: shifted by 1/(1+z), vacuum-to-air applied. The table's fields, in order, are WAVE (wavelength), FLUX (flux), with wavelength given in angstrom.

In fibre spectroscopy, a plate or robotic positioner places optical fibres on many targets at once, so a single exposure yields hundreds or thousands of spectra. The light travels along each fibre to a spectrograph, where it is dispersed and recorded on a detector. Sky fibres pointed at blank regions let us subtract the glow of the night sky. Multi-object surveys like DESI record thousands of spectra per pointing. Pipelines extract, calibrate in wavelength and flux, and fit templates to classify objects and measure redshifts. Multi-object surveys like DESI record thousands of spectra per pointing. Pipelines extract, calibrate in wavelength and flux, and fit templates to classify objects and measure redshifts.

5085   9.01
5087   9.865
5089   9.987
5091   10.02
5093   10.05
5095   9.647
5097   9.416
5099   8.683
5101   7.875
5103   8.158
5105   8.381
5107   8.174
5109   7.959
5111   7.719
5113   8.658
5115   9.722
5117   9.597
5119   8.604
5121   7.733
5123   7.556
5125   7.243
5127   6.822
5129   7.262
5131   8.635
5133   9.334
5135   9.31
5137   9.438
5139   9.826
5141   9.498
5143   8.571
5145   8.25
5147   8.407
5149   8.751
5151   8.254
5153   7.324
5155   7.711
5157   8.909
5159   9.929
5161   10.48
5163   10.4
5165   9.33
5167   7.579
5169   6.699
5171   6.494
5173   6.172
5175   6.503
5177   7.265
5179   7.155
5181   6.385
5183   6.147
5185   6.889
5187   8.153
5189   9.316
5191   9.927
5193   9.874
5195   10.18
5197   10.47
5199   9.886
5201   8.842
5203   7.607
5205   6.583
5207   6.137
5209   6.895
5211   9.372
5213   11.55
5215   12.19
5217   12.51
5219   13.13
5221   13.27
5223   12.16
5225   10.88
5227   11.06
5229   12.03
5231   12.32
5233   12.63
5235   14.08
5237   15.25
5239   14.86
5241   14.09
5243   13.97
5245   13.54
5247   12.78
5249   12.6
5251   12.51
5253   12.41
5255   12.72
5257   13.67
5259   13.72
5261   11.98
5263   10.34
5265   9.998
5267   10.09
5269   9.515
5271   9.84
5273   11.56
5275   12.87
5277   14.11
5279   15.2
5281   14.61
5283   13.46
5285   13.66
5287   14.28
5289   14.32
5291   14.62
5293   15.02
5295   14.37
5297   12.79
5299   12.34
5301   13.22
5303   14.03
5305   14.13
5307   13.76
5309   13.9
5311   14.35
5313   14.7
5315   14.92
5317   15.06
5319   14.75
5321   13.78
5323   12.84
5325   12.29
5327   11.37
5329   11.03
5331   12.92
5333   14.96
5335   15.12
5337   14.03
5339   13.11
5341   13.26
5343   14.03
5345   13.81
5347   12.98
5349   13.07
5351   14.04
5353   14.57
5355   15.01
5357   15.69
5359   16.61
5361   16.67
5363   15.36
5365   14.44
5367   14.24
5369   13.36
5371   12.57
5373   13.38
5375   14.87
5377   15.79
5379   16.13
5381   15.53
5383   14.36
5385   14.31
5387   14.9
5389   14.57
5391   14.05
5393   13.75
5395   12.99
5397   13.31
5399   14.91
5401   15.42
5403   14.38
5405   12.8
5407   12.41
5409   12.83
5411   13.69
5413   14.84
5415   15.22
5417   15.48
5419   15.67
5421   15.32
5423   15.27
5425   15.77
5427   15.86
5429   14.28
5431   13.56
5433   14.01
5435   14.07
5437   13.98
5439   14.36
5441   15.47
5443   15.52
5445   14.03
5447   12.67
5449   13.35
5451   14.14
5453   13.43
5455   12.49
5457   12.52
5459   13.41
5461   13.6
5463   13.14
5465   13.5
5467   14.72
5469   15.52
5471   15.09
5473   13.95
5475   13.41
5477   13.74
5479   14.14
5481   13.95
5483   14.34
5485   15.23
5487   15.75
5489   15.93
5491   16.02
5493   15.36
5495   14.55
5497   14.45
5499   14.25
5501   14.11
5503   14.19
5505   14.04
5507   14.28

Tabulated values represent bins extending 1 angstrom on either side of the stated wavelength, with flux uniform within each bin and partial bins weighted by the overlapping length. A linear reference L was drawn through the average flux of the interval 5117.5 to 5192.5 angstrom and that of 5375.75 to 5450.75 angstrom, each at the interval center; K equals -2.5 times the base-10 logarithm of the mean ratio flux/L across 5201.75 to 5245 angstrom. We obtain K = -0.17 mag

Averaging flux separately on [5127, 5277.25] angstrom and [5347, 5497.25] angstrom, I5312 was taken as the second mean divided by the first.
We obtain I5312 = 1.43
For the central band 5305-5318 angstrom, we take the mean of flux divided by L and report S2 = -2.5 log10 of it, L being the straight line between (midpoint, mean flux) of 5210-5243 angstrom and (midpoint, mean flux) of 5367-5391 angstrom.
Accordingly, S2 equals -0.058 mag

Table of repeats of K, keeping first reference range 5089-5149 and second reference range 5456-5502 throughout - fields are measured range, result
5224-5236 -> -0.17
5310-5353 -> -0.14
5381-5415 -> -0.08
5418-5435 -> -0.10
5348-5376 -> -0.16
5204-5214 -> 0.24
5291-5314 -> -0.20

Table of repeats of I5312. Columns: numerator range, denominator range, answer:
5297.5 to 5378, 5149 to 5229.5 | 1.55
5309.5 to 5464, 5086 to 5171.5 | 1.63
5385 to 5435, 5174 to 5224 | 1.57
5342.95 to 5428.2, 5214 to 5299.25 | 1.13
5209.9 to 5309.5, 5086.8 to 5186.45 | 1.54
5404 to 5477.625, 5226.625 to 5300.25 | 1.09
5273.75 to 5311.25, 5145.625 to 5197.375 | 1.69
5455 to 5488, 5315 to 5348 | 1.04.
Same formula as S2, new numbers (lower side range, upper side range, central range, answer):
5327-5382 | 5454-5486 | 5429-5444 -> -0.030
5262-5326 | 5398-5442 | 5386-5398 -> 0.025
